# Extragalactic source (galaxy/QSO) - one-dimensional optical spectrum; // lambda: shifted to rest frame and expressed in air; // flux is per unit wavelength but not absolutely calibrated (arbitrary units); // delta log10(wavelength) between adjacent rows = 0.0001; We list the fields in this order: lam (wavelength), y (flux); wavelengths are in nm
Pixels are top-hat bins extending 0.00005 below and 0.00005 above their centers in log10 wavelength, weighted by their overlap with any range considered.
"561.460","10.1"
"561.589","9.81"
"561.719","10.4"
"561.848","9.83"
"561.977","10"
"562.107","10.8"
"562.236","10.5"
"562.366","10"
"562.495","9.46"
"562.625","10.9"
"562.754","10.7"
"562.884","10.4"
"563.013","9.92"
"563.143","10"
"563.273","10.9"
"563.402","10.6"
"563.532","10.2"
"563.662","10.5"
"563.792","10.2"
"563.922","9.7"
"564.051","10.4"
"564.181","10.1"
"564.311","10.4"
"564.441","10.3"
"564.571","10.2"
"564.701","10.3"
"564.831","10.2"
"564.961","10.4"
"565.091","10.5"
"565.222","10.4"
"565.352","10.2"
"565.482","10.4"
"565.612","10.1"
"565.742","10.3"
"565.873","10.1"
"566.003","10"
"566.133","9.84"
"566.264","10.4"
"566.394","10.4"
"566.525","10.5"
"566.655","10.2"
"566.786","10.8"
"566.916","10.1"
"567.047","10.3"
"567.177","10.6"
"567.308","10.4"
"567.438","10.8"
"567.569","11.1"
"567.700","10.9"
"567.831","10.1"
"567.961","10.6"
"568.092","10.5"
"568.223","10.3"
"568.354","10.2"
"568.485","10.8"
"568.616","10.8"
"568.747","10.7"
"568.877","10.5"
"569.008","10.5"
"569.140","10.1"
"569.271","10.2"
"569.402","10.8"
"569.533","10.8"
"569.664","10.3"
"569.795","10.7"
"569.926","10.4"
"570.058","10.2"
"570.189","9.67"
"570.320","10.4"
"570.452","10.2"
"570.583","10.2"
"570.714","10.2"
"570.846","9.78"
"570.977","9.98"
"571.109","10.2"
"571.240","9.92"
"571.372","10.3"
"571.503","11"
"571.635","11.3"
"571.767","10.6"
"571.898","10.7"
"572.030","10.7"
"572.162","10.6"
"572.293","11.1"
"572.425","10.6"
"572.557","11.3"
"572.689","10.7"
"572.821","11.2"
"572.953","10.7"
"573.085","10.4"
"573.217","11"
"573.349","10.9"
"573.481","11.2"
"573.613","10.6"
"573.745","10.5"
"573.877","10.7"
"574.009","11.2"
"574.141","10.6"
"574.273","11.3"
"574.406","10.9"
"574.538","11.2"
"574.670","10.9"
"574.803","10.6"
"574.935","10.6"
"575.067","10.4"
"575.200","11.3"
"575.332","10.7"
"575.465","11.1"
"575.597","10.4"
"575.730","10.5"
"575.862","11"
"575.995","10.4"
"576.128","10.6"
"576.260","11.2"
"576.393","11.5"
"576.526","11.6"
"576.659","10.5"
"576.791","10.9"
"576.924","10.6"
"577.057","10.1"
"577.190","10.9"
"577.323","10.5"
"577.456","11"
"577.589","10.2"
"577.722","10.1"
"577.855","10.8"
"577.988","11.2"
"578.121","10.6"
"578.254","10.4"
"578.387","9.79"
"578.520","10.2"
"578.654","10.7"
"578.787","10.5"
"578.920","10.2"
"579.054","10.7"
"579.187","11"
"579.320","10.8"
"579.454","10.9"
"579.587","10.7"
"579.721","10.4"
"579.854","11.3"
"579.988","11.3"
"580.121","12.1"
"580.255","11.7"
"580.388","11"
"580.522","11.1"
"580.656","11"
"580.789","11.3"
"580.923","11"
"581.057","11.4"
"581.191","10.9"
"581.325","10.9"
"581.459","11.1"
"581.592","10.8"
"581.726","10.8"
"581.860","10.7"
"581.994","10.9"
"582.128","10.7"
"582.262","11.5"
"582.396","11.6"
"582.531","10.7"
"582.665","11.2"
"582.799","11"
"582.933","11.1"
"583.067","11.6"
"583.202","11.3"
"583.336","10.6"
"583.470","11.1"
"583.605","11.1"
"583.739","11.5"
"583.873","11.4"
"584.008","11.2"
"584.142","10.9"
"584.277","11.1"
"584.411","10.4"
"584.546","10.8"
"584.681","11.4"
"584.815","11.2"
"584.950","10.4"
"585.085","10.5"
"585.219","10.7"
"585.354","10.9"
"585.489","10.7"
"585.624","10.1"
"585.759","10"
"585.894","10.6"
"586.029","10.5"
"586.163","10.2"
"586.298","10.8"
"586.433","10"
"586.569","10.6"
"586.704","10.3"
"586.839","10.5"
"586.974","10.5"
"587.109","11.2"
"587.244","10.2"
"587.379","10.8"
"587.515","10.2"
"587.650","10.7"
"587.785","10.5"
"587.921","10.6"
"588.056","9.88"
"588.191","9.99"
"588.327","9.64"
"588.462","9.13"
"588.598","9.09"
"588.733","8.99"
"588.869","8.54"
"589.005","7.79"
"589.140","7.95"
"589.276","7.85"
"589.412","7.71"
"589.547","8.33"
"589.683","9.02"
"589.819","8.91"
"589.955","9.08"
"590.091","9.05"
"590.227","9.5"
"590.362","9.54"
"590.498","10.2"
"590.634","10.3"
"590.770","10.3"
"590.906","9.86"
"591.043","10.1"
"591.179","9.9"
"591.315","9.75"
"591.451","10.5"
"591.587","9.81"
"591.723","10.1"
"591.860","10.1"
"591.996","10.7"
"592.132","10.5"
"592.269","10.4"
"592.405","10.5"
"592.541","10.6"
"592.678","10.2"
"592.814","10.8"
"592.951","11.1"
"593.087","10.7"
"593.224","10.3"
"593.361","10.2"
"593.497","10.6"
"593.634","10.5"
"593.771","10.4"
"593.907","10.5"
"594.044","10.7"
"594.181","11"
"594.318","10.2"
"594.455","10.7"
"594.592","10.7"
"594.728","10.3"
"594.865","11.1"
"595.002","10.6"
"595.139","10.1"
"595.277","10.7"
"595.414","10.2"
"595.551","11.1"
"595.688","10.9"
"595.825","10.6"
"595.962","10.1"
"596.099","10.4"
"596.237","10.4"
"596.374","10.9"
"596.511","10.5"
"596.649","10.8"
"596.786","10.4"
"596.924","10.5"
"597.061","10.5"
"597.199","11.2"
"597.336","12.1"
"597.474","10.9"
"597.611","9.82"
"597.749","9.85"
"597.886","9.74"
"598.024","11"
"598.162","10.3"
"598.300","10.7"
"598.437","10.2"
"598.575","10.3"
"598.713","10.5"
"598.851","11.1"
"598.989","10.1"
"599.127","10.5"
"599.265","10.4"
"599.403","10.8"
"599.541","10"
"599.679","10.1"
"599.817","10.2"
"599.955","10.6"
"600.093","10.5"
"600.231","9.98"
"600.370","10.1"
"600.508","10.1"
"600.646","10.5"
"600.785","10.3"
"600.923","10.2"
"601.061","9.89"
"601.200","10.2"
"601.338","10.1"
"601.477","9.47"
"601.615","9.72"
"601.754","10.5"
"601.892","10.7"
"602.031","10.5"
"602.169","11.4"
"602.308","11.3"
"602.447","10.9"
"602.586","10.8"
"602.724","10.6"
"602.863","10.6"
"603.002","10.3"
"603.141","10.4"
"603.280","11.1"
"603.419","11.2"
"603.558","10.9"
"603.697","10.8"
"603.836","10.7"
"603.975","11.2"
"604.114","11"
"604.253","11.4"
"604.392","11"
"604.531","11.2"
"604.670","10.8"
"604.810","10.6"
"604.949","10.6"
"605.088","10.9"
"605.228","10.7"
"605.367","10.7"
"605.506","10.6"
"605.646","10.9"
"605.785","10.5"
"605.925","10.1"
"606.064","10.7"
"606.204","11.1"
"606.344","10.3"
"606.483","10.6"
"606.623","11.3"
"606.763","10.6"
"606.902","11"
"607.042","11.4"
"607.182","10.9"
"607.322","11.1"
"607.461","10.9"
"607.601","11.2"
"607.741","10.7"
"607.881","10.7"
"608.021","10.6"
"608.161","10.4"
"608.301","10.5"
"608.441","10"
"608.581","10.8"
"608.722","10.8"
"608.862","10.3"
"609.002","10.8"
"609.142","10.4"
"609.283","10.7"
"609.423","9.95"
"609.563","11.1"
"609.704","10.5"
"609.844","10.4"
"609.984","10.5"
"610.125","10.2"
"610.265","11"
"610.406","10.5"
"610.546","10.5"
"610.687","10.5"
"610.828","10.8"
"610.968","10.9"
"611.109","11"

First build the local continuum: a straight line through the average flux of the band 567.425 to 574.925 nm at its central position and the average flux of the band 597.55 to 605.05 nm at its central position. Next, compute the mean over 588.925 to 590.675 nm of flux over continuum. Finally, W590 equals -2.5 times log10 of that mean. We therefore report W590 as 0.19 mag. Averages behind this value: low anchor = 10.6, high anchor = 10.5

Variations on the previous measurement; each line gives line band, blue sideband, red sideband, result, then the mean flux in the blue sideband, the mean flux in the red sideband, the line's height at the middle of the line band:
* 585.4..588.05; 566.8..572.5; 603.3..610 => 0.01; 10.5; 10.8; 10.6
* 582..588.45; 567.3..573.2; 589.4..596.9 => -0.04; 10.5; 10.2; 10.3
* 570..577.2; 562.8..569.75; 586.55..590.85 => -0.06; 10.4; 9.58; 10.1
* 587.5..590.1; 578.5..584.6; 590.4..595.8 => 0.17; 11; 10.4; 10.7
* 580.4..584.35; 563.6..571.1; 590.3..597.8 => -0.07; 10.3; 10.5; 10.4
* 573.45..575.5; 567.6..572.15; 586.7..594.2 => -0.05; 10.4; 9.92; 10.3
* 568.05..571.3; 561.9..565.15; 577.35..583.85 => 0.02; 10.3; 10.9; 10.5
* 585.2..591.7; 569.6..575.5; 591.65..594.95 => 0.08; 10.6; 10.5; 10.6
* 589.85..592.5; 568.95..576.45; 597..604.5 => 0.06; 10.6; 10.5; 10.6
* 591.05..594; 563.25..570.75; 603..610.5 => 0.02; 10.4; 10.7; 10.6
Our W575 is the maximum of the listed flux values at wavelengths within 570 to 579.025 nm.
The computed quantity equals 11.6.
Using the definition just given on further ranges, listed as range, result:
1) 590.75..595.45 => 11.1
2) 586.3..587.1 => 10.6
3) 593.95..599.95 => 12.1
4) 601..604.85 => 11.4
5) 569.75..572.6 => 11.3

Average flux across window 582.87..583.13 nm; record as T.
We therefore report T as 11.4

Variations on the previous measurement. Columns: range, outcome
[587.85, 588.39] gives 10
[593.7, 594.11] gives 10.5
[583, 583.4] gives 11.2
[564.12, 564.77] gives 10.3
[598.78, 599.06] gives 10.6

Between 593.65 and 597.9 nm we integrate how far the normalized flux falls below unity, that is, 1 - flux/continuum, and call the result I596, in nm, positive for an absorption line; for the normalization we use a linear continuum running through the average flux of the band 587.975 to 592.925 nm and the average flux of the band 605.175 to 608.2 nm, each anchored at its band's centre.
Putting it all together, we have -0.26 nm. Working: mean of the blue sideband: 9.59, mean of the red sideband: 10.8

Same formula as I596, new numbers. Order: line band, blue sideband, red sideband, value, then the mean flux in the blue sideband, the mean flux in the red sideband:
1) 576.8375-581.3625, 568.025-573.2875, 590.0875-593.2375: -0.18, 10.5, 10.2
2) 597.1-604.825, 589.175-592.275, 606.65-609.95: -0.25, 9.6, 10.7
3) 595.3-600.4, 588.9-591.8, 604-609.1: -0.26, 9.3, 10.8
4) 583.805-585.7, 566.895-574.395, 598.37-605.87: -0.05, 10.6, 10.6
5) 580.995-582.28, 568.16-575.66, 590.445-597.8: -0.05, 10.6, 10.5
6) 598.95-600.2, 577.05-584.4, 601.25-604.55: 0.05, 10.9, 10.7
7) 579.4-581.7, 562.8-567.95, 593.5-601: -0.15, 10.3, 10.5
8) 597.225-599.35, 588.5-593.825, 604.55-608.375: -0.06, 9.73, 10.8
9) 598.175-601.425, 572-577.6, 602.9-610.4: 0.13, 10.8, 10.7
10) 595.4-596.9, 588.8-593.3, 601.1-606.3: -0.07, 9.7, 10.7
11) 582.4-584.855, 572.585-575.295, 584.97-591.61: -0.23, 10.9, 9.84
